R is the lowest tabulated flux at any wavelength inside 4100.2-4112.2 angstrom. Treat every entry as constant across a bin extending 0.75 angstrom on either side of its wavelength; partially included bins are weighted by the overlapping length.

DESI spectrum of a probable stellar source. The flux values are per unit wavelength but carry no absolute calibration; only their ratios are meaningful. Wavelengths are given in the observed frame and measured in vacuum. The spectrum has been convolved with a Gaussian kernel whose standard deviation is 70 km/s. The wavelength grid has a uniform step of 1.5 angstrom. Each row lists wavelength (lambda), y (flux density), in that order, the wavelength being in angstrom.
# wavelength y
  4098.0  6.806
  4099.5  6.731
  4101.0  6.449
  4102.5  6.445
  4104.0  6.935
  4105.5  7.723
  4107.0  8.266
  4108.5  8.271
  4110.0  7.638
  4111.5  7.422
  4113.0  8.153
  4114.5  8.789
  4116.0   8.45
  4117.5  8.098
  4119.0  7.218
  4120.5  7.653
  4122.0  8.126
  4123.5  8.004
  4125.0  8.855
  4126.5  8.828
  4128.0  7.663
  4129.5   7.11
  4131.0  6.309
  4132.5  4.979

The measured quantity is 6.445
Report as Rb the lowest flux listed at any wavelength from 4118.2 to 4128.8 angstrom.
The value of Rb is 7.218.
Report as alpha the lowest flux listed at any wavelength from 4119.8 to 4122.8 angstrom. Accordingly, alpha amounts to 7.653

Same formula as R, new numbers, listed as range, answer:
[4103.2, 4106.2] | 6.935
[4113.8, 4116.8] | 8.45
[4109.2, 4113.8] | 7.422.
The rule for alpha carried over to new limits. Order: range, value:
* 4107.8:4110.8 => 7.638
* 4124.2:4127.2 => 8.828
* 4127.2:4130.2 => 7.11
